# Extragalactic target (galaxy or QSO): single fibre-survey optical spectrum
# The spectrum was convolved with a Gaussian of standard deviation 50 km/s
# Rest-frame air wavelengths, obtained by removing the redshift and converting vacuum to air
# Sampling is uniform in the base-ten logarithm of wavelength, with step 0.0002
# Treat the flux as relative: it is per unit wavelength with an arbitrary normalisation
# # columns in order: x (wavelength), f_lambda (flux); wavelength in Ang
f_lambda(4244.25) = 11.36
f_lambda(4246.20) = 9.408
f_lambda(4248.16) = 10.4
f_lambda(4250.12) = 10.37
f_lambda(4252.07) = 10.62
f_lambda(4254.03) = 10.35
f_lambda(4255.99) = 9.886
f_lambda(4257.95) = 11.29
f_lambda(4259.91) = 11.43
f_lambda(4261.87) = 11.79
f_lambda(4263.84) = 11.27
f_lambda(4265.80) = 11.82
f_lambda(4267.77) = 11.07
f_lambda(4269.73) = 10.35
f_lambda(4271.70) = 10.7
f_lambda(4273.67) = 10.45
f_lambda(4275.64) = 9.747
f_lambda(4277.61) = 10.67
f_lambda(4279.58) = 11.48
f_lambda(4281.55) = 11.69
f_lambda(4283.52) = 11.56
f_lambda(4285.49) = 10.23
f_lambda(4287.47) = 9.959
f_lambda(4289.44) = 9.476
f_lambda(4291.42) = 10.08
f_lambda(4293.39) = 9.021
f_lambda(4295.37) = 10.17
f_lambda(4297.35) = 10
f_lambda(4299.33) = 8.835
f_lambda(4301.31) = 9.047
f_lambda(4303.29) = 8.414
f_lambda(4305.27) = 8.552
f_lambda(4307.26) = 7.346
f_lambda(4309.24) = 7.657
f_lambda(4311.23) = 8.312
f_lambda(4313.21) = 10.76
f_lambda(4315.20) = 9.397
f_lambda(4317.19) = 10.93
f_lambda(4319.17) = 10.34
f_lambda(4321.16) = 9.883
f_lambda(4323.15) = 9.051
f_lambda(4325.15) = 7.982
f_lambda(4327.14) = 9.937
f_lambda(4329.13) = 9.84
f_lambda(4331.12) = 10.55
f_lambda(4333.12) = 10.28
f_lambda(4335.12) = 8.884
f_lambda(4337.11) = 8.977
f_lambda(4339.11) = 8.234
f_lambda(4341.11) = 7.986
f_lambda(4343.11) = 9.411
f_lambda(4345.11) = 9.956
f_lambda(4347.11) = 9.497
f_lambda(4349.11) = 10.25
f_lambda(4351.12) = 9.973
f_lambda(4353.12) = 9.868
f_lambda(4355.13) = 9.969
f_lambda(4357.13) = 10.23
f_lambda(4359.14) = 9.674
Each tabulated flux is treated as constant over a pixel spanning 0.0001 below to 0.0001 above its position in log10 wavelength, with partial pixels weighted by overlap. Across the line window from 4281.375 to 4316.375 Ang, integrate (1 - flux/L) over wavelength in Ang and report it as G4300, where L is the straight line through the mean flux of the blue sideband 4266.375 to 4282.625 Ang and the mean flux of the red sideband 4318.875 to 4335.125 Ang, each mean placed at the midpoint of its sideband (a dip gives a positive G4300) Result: 2.9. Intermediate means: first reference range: 10.8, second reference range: 9.65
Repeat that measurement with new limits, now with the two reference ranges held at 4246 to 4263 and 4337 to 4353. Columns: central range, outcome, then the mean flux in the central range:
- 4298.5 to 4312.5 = 2.21 Ang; 8.35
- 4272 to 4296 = -0.35 Ang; 10.4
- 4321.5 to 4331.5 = 0.18 Ang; 9.43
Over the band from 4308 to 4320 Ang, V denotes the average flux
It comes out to 9.52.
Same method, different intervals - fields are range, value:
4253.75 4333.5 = 10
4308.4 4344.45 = 9.37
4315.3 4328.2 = 9.67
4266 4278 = 10.6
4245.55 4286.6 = 10.8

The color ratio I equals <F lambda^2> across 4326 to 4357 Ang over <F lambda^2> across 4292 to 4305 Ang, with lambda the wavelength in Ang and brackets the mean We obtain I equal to 1.06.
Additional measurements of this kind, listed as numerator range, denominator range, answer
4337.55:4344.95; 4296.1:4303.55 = 0.97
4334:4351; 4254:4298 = 0.89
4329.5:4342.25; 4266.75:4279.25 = 0.90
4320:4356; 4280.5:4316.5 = 1.02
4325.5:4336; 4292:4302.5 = 1.06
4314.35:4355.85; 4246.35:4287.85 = 0.92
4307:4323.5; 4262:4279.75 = 0.88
